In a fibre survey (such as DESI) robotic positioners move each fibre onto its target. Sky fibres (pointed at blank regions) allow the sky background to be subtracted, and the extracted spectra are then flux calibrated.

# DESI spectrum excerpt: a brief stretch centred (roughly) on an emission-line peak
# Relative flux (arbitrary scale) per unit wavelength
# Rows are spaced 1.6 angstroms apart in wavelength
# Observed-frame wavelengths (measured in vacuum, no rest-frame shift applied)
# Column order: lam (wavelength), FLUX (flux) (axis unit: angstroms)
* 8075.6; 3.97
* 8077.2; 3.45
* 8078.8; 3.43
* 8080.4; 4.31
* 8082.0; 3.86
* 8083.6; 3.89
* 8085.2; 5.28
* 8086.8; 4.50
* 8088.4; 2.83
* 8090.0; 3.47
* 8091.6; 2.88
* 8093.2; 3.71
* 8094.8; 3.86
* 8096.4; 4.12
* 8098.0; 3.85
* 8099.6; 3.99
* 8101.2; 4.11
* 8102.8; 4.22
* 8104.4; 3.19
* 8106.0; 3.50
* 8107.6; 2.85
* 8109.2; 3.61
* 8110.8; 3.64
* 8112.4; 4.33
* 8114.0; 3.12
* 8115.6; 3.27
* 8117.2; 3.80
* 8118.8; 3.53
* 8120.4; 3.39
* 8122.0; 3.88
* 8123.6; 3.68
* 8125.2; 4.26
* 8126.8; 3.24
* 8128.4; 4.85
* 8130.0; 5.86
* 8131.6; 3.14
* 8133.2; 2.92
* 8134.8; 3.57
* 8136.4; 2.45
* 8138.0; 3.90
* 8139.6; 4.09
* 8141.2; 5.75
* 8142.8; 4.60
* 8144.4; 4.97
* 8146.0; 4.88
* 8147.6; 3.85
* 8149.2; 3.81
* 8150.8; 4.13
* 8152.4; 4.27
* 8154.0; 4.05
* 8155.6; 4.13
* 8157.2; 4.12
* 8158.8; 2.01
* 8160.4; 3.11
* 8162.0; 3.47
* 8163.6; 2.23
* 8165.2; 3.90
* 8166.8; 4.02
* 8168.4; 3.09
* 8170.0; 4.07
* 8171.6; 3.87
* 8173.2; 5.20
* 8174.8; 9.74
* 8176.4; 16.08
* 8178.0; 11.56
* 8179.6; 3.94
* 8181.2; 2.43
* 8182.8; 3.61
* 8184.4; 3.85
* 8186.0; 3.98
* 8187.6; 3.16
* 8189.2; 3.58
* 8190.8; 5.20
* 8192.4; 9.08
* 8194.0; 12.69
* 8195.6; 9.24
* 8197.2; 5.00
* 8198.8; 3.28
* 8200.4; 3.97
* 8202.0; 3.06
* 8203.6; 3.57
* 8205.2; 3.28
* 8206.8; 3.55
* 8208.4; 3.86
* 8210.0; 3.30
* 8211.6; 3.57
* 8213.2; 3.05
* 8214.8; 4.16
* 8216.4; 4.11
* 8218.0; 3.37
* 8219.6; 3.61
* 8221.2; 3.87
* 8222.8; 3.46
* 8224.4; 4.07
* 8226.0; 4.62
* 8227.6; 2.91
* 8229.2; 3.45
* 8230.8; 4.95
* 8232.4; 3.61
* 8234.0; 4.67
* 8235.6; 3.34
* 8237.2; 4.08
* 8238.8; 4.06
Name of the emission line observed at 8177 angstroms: [S II] 6716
